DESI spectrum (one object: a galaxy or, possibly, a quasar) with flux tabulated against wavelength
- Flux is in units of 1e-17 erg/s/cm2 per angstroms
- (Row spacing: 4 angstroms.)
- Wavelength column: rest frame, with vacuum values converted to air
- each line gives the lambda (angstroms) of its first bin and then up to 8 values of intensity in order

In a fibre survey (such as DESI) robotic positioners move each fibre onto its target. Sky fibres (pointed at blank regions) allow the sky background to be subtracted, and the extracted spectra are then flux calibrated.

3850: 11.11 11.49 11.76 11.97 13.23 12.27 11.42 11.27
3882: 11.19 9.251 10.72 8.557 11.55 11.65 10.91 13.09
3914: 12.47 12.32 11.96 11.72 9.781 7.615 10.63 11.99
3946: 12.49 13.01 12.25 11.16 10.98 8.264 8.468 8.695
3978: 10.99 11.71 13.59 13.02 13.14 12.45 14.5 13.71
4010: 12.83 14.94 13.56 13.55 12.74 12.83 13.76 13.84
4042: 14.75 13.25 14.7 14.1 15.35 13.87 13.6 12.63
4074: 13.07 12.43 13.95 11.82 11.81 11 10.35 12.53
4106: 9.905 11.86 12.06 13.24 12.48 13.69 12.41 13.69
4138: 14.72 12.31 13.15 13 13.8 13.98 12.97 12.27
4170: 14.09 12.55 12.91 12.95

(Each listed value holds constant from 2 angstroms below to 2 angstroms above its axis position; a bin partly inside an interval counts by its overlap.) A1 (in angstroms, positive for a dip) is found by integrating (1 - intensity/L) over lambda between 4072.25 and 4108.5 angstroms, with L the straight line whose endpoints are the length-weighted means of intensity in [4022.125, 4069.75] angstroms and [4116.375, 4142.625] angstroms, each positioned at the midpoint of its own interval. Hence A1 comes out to 4.47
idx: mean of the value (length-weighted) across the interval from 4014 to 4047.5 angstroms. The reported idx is 13.6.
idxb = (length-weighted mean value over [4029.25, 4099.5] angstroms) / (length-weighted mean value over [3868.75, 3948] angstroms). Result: 1.2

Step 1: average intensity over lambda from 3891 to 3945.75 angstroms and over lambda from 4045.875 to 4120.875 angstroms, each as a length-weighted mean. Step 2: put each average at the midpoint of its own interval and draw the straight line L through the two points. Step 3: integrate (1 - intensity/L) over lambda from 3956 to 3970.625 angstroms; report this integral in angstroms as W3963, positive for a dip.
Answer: 2.2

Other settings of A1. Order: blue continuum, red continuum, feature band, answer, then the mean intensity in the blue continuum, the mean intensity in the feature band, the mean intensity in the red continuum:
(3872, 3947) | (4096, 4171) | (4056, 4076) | -2.40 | 11.1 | 13.7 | 12.7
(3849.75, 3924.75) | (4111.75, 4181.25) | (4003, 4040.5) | -3.74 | 11.5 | 13.6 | 13.1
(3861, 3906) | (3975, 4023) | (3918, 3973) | 6.12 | 11.2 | 10.8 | 13.1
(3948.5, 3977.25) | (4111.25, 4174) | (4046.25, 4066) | -4.15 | 10.4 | 14.3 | 13.2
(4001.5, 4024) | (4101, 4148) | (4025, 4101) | 0.91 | 13.8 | 13.1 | 12.7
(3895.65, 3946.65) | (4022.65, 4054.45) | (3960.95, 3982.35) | 4.70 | 11.3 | 9.66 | 13.7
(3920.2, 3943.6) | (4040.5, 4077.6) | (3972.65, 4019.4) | -2.12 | 10.6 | 12.8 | 13.8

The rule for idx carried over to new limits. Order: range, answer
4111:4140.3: 13.1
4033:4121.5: 12.9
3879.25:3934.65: 11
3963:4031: 12.3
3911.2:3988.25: 11.1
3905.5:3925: 12.2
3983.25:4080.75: 13.6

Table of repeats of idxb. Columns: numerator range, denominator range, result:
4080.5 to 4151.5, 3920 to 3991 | 1.13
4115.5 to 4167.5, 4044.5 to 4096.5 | 1.00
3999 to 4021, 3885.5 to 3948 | 1.25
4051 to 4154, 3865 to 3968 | 1.14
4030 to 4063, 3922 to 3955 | 1.26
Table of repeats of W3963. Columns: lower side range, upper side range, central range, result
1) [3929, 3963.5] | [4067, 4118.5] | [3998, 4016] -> -3.61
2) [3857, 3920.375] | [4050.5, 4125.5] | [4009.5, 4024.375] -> -1.91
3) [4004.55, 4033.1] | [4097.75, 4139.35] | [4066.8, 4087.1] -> 0.05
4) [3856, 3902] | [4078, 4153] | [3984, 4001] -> -1.90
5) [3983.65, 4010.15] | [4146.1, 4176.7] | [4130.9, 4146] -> -0.22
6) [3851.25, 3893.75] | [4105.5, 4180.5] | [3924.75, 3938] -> 2.21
